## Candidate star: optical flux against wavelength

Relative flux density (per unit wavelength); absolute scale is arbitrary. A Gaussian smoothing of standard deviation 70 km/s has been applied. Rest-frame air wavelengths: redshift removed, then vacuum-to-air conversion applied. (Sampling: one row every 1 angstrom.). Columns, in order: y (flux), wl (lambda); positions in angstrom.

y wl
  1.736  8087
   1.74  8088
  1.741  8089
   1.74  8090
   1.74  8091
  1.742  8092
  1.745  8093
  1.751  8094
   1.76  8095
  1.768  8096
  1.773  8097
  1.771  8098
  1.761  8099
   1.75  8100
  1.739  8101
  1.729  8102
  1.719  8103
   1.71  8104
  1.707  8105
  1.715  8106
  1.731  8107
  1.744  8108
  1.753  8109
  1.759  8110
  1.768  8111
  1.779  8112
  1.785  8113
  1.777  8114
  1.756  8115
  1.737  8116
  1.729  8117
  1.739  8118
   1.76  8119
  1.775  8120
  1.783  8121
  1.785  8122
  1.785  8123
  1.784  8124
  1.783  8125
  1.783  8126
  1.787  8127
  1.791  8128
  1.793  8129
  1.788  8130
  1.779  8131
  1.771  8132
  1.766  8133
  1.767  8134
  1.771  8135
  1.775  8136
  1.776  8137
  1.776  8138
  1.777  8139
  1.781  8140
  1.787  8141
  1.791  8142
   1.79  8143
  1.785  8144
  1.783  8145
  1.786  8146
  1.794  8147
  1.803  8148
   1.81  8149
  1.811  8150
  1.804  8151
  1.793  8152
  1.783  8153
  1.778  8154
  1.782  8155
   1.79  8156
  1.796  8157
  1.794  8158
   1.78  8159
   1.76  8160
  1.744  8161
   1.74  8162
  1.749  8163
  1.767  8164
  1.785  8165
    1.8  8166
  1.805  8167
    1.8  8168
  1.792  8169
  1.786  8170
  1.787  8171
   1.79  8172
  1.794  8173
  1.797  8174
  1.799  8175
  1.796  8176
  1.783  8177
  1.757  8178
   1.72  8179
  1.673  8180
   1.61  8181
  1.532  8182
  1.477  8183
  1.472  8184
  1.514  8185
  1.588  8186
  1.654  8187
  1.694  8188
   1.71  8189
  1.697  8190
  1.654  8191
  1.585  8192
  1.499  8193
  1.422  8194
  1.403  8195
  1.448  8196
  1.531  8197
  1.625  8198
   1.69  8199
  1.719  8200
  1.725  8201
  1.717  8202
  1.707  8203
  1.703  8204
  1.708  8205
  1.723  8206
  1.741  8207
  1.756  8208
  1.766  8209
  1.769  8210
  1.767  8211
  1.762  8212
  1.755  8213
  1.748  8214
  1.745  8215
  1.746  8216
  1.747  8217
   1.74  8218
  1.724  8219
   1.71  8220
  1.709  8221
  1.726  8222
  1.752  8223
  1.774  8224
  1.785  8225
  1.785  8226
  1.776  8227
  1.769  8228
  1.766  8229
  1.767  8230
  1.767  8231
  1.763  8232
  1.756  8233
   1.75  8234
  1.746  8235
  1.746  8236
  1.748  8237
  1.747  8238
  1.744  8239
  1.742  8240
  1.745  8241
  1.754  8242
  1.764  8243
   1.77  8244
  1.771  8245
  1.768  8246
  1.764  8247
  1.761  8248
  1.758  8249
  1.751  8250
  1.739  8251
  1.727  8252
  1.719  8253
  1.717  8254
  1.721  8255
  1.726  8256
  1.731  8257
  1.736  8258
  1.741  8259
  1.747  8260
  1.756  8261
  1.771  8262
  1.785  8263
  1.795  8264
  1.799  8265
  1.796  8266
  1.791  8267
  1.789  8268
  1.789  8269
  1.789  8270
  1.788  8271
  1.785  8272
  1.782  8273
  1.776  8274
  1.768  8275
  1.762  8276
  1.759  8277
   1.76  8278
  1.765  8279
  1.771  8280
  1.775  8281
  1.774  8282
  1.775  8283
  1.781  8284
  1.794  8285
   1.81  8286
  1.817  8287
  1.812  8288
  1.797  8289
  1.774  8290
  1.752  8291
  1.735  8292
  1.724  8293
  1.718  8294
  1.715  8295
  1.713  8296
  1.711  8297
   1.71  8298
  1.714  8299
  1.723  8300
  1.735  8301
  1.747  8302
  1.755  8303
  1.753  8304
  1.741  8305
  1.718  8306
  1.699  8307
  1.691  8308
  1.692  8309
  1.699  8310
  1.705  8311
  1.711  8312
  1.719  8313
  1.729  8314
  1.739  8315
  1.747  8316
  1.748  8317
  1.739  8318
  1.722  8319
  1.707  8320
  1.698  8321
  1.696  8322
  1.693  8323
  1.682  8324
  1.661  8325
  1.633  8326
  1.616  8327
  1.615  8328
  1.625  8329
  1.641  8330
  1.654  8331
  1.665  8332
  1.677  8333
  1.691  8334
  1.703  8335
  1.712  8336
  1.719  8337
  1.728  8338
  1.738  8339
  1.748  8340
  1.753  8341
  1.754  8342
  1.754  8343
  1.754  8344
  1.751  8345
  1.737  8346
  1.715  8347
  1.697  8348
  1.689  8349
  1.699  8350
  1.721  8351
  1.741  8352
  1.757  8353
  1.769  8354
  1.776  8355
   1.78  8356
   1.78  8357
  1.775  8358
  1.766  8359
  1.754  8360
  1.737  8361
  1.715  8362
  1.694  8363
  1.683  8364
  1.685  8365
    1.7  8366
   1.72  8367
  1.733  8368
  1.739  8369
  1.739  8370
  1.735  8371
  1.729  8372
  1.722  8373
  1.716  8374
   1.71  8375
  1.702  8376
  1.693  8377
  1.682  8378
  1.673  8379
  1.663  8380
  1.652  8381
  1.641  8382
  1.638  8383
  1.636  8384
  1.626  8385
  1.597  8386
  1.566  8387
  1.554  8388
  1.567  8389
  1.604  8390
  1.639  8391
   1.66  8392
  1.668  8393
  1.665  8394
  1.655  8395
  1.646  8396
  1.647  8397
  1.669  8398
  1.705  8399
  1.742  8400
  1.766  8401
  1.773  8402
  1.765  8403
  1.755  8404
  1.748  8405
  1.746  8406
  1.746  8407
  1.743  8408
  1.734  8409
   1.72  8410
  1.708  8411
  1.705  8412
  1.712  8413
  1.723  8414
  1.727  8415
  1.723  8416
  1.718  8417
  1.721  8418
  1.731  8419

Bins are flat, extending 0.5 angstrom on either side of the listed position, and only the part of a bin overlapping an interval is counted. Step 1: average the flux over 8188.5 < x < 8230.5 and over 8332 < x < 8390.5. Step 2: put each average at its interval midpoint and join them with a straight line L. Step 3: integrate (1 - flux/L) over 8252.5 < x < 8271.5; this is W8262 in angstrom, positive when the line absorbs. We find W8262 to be -0.7 angstrom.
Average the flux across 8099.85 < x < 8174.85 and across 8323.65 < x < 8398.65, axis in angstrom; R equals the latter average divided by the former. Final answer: 1.0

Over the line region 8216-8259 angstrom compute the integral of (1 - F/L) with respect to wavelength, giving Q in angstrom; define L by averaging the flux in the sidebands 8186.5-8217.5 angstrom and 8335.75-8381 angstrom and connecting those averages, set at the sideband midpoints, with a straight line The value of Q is -1.6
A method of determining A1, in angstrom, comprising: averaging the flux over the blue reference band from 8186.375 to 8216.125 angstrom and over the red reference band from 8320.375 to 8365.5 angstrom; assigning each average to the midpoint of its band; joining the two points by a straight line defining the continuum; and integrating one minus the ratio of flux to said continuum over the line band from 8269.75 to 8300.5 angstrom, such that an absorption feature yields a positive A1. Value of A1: -1.2 angstrom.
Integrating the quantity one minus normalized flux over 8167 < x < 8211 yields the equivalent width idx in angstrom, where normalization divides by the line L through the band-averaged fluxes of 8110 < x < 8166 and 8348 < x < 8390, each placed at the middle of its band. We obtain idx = 2.1 angstrom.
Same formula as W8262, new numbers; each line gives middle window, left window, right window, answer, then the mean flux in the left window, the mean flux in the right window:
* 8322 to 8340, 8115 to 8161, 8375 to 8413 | 0.29 angstrom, 1.78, 1.68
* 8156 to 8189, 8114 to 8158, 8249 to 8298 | 0.97 angstrom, 1.78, 1.76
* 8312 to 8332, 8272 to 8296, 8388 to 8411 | 0.65 angstrom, 1.77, 1.7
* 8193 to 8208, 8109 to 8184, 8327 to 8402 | 1.00 angstrom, 1.77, 1.7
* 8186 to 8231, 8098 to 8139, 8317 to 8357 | 1.11 angstrom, 1.76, 1.71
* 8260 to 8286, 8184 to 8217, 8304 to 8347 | -1.41 angstrom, 1.66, 1.71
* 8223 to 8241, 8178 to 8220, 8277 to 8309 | -0.73 angstrom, 1.66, 1.75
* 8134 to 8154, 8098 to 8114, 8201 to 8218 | -0.50 angstrom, 1.75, 1.74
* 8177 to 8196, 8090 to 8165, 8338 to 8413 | 1.74 angstrom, 1.77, 1.71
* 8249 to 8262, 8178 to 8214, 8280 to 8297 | -0.10 angstrom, 1.65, 1.77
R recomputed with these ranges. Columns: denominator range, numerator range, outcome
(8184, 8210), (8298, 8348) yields 1.04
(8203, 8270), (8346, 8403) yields 0.97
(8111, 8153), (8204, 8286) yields 0.99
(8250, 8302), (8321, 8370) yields 0.97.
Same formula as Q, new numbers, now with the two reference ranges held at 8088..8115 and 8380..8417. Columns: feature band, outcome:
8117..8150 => -0.75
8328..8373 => -0.77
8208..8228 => -0.35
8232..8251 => -0.41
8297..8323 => -0.28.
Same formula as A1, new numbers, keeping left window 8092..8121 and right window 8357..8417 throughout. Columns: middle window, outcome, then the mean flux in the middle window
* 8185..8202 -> 1.3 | 1.6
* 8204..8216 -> -0.1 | 1.75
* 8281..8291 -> -0.4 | 1.79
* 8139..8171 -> -0.8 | 1.79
